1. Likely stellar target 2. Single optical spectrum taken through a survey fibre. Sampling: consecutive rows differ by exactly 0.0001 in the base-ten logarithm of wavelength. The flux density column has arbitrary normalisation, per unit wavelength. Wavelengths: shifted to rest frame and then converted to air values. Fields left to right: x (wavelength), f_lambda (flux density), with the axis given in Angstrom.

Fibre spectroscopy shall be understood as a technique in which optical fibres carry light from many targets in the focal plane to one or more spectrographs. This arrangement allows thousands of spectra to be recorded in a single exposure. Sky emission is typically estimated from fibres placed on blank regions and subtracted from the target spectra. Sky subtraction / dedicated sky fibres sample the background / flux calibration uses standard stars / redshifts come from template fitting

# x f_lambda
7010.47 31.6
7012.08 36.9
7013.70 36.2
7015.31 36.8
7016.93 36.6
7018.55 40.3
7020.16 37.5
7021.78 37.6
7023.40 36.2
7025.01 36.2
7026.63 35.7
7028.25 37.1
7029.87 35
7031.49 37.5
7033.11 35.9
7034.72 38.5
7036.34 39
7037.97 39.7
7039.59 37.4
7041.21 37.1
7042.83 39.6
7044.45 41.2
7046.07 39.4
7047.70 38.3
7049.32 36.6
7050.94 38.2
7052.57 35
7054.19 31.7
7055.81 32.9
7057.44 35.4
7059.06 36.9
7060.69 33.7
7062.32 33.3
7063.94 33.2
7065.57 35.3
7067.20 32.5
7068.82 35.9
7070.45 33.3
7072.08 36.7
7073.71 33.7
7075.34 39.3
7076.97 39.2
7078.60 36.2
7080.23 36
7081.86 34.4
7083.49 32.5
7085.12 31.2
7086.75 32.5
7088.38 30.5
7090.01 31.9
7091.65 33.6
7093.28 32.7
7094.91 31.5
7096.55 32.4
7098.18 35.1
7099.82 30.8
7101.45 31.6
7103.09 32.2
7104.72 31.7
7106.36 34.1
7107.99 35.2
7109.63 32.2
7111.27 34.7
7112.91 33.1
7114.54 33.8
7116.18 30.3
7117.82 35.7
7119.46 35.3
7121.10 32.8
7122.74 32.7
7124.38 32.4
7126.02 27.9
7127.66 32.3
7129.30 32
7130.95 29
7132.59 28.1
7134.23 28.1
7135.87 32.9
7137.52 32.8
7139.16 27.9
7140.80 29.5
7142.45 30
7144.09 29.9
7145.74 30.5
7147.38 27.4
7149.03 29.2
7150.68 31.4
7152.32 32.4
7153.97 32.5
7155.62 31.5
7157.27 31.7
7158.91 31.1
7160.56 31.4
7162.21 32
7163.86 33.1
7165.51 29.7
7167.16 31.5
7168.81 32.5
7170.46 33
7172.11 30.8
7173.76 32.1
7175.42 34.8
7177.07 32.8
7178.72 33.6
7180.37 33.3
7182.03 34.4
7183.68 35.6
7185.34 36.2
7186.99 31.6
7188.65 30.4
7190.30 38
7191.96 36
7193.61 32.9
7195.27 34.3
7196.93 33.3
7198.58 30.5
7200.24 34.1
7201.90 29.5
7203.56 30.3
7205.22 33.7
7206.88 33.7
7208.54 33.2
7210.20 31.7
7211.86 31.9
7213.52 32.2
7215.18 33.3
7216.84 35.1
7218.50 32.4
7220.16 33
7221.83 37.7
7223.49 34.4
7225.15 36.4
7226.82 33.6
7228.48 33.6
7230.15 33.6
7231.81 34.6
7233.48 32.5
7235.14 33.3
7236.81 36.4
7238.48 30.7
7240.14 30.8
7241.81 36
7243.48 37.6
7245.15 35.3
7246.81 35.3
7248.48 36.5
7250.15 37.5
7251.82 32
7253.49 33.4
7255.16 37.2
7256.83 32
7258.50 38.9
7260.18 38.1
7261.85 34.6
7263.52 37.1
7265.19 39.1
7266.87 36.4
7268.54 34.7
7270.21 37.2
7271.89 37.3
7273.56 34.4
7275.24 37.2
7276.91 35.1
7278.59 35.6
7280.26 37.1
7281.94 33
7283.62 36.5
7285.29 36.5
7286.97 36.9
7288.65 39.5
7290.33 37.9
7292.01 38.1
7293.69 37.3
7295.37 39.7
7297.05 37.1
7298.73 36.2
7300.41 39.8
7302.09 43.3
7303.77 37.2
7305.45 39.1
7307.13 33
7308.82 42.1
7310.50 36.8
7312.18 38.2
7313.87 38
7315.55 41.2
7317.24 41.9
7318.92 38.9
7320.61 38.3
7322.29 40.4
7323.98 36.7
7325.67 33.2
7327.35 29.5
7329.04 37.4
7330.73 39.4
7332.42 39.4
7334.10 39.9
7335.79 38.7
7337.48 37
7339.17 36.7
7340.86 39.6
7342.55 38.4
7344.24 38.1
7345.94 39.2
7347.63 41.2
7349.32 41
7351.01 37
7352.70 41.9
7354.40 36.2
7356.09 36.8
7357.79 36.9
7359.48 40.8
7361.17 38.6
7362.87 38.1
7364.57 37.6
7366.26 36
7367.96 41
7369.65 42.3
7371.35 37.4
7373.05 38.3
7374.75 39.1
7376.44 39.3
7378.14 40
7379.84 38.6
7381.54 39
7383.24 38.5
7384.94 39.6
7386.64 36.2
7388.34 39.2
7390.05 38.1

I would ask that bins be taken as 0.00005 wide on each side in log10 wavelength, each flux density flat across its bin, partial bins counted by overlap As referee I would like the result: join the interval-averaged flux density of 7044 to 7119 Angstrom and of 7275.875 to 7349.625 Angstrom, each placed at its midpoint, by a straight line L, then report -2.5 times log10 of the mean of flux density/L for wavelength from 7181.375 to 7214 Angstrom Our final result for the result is 0.092 mag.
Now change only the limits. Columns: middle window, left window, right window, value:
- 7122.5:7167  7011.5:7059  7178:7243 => 0.14 mag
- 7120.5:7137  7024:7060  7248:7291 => 0.19 mag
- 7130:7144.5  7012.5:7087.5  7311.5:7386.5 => 0.23 mag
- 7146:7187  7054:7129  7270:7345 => 0.09 mag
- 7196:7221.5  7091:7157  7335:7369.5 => 0.05 mag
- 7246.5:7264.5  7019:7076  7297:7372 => 0.06 mag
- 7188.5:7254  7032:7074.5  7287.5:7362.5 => 0.11 mag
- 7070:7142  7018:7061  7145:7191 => 0.06 mag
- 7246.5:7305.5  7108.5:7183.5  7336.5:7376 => -0.02 mag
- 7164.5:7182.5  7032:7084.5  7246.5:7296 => 0.12 mag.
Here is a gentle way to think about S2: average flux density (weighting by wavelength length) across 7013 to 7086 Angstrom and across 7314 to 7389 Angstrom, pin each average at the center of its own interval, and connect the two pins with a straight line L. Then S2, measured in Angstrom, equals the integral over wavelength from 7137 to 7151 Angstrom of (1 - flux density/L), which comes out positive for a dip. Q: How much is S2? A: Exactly 2.7 Angstrom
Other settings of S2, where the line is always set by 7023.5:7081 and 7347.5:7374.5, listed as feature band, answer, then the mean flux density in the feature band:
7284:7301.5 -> 0.13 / 37.9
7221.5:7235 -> 1.20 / 34.4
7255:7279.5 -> 1.11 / 36.3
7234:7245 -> 1.06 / 34.2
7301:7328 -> 0.23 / 38.1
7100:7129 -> 3.21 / 32.8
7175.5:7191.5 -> 1.42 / 34.1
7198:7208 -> 1.46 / 32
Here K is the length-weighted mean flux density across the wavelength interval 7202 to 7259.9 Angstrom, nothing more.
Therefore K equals 34.1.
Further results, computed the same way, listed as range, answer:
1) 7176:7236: 33.5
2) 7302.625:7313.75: 37.9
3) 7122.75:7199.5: 31.8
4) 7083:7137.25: 32.2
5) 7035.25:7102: 35.1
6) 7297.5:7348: 38.3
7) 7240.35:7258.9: 35.4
